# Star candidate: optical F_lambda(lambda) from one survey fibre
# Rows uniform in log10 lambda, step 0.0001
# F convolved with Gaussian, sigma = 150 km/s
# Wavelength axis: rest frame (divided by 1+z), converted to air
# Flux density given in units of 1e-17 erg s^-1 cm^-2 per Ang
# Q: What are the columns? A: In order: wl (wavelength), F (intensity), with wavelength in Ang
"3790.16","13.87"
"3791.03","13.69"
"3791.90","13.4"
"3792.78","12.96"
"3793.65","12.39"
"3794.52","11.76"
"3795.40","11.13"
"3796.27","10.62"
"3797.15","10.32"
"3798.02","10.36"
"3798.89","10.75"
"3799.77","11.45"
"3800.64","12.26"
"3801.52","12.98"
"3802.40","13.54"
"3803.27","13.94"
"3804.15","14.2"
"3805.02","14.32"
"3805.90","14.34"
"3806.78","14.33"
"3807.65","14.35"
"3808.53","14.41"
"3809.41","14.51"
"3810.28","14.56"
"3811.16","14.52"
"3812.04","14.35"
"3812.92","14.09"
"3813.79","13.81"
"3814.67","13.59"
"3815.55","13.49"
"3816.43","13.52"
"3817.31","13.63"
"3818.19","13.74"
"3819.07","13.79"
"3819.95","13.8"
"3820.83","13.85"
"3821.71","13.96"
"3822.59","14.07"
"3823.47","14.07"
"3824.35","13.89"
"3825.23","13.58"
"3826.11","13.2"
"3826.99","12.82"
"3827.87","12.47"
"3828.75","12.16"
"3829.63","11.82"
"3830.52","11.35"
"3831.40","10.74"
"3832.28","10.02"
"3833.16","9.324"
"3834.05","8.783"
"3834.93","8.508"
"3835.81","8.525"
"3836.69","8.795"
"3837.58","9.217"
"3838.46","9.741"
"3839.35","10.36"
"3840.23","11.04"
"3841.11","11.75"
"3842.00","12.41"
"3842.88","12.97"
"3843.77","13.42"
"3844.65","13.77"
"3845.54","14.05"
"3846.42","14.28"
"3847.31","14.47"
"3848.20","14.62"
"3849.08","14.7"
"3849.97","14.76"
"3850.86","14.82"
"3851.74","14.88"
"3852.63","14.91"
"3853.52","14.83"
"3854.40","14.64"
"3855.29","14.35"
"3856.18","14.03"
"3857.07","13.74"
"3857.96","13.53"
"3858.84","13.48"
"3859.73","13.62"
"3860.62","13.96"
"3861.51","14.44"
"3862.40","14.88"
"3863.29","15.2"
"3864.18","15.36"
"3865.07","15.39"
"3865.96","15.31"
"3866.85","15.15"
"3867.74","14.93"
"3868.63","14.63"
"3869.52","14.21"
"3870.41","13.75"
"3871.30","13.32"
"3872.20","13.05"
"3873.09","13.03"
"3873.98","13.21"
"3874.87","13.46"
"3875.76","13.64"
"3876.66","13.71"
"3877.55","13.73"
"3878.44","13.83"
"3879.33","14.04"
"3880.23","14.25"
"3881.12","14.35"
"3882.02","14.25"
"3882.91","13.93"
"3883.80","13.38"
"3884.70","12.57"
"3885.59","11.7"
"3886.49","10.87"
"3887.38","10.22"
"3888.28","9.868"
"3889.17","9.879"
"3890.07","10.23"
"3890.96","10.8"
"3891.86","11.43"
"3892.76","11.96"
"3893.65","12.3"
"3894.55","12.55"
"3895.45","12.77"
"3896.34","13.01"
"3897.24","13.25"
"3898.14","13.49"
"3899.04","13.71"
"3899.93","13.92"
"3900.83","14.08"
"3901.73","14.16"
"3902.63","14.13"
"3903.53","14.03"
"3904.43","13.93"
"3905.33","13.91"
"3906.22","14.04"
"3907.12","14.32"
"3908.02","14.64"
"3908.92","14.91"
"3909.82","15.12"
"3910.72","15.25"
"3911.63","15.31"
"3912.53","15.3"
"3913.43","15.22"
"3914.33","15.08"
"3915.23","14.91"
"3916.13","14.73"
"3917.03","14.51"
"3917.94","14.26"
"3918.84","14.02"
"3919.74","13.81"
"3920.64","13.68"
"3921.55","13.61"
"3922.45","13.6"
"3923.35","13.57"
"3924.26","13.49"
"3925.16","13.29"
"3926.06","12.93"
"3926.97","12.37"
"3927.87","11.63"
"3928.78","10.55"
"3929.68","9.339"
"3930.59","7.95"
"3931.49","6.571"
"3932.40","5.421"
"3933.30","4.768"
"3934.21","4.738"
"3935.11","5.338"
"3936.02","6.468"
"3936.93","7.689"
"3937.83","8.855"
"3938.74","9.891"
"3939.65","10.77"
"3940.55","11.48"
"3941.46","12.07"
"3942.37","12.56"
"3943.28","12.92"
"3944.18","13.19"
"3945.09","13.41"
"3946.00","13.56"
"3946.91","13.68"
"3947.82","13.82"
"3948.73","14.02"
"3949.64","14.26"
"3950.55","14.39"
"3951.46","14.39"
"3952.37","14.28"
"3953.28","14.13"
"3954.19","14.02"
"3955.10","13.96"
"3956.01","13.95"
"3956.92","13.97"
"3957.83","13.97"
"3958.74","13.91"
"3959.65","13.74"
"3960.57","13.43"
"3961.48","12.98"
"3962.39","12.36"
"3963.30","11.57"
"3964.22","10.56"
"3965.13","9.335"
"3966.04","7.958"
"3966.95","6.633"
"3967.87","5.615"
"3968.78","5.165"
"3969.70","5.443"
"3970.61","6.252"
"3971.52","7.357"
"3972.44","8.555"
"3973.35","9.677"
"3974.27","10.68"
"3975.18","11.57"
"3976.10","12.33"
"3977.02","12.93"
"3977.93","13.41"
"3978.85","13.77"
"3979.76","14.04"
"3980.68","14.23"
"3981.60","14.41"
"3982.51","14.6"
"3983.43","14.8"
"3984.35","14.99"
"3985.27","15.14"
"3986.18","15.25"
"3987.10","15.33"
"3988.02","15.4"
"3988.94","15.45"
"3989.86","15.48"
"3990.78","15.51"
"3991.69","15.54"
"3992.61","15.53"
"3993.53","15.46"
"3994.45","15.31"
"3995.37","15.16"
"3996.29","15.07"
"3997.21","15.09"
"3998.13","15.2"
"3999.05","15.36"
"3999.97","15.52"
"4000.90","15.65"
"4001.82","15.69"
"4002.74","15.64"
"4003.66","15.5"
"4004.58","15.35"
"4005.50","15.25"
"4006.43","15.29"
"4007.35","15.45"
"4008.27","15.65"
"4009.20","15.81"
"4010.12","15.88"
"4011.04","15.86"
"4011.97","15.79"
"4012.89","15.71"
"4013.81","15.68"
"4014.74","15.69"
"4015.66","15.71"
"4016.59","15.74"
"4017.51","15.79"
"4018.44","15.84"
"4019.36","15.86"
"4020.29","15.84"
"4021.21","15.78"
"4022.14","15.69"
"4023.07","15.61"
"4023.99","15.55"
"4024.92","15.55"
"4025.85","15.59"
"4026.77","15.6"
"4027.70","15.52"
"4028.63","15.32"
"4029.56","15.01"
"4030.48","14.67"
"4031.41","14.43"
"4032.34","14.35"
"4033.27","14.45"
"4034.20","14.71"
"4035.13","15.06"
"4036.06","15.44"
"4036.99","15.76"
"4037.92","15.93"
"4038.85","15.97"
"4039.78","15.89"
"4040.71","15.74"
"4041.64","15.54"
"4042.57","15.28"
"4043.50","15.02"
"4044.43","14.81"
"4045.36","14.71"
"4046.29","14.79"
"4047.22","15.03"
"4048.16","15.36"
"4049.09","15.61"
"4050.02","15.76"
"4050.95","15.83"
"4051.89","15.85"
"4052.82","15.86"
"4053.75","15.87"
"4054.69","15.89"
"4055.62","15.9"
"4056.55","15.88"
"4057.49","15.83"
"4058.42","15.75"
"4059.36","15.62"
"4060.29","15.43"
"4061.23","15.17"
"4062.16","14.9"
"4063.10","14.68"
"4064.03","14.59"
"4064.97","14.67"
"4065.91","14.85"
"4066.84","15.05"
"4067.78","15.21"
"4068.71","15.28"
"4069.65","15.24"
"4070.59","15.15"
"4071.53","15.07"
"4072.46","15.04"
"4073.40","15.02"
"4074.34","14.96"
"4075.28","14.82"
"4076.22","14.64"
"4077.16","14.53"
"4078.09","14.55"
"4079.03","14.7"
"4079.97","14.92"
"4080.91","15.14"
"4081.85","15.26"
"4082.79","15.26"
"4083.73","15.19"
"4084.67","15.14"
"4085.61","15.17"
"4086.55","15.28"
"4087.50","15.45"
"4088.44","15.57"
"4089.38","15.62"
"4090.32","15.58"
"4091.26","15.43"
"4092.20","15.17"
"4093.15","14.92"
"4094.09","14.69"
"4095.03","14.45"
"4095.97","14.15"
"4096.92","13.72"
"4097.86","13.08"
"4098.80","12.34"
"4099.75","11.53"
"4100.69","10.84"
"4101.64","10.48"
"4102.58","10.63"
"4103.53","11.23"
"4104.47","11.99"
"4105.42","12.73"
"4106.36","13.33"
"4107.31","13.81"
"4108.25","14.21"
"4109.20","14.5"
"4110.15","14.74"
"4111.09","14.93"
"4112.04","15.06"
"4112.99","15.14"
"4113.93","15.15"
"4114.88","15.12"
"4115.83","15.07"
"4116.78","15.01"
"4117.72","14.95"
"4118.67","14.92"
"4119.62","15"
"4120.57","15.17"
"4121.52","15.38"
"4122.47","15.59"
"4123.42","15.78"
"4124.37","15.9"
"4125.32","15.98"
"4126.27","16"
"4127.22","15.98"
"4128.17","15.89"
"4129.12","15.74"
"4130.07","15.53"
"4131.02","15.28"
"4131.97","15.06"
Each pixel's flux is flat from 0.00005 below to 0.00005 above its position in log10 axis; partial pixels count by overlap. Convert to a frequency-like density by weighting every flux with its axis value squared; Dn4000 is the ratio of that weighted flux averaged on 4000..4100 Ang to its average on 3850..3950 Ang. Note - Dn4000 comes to 1.27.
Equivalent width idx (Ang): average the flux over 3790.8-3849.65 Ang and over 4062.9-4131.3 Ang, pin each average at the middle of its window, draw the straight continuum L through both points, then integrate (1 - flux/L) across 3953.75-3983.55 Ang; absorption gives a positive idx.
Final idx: 5.0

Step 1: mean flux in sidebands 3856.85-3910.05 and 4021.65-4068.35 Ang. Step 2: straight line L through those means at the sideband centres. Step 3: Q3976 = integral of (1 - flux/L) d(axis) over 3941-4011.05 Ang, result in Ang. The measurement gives 5.7 Ang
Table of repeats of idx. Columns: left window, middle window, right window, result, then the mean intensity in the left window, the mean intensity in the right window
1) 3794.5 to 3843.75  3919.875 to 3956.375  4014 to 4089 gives 6.2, 12.4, 15.3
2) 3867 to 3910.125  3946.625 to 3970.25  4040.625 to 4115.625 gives 3.1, 13.2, 14.7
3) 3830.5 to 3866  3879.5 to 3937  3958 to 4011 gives 2.9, 12.9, 13.3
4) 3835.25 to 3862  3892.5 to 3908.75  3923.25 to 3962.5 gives -1.7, 13.1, 11.7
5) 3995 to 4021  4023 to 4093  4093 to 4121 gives -2.9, 15.6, 13.8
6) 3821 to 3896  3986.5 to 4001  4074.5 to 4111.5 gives -1.9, 12.9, 14.1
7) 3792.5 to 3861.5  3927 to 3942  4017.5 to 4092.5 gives 5.9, 12.9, 15.3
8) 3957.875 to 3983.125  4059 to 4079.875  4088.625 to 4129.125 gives -2.5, 10.9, 14.3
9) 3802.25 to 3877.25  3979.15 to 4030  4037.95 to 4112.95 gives -3.9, 13.4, 14.7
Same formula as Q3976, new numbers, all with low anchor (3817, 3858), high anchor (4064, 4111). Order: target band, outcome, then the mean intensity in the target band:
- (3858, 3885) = -2.4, 14.1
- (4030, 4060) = -2.9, 15.4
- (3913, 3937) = 3.6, 11.3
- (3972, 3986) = 0.6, 13.1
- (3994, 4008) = -1.7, 15.4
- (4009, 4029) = -2.6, 15.7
